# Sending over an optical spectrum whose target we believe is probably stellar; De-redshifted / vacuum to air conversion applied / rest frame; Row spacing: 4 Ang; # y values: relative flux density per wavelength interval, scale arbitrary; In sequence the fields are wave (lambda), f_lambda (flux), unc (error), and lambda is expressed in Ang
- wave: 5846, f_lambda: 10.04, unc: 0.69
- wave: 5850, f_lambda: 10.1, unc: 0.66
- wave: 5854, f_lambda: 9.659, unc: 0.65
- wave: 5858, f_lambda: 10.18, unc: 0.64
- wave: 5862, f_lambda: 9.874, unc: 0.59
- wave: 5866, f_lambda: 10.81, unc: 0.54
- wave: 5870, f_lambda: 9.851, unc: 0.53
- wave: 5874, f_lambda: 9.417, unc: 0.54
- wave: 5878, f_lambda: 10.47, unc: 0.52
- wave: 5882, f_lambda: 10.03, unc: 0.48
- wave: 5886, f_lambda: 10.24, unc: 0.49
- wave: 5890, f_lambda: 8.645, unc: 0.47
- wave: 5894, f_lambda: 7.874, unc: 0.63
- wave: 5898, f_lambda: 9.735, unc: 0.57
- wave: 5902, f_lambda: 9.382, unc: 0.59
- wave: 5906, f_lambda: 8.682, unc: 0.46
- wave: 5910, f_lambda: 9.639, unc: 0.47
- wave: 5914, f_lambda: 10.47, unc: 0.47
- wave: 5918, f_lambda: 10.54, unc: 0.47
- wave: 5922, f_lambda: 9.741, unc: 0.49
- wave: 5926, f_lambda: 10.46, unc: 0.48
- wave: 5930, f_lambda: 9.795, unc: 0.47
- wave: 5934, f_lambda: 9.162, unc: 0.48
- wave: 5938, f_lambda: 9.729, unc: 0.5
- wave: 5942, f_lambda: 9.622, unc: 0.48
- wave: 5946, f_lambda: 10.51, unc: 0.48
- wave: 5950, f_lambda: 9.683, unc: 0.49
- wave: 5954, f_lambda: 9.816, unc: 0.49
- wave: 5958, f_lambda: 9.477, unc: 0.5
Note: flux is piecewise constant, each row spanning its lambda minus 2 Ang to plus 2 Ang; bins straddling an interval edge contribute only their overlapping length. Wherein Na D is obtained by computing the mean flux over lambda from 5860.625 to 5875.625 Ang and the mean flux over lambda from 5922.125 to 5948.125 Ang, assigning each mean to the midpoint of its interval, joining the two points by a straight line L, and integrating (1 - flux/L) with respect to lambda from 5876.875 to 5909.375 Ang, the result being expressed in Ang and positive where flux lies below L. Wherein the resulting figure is 1.9 Ang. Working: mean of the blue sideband 10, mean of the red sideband 9.87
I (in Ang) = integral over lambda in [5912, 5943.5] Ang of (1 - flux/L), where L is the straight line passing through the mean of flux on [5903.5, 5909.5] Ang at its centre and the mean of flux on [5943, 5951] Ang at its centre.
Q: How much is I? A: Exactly -1.3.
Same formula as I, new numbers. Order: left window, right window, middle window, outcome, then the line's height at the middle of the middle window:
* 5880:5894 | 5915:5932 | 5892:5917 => 1.1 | 9.75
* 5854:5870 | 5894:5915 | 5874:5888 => -0.5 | 9.81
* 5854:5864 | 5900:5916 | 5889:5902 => 1.1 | 9.65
